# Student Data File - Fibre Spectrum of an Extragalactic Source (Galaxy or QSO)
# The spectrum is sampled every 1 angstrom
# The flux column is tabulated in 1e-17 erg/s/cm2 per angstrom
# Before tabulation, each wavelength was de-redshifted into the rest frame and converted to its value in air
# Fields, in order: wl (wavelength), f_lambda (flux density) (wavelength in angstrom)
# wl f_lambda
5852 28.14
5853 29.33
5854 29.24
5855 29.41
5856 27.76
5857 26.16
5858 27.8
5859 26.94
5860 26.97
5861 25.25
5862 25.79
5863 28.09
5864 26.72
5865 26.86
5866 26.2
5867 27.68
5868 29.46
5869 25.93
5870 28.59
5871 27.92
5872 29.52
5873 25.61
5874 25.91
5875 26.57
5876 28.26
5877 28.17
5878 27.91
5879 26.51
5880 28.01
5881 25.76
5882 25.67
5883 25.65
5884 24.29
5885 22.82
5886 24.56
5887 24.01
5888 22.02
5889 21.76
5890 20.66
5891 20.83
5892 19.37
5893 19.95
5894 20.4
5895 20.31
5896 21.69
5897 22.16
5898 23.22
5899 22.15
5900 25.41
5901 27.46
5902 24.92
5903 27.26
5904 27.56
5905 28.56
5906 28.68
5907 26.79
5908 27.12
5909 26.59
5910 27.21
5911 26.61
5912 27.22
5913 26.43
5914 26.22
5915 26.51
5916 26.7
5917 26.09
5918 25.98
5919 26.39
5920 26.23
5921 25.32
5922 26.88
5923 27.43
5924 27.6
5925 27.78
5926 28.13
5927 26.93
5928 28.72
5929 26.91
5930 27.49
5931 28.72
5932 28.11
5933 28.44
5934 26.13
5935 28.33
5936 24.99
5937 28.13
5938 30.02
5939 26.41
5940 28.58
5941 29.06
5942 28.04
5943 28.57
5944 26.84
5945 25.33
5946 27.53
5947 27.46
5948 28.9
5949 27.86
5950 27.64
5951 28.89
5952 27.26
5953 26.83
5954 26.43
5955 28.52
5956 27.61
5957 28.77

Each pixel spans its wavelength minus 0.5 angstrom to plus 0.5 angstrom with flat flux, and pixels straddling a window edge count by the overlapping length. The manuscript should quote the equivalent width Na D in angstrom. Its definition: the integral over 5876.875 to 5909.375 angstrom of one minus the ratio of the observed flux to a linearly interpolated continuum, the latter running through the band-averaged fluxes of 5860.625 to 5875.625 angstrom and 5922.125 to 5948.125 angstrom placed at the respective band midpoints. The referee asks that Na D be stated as 3.4 angstrom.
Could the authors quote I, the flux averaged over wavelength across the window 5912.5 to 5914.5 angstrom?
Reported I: 26.3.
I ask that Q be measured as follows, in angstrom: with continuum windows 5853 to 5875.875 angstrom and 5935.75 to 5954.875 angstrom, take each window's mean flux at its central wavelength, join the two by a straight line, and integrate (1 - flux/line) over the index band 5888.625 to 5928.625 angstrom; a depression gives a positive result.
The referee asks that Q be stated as 3.2 angstrom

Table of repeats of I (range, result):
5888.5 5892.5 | 20.7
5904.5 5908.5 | 27.8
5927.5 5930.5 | 27.7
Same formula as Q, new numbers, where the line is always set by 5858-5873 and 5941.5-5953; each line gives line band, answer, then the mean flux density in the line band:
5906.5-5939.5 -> 0.5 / 27.1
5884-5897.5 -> 2.8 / 21.7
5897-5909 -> 0.6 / 26.1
